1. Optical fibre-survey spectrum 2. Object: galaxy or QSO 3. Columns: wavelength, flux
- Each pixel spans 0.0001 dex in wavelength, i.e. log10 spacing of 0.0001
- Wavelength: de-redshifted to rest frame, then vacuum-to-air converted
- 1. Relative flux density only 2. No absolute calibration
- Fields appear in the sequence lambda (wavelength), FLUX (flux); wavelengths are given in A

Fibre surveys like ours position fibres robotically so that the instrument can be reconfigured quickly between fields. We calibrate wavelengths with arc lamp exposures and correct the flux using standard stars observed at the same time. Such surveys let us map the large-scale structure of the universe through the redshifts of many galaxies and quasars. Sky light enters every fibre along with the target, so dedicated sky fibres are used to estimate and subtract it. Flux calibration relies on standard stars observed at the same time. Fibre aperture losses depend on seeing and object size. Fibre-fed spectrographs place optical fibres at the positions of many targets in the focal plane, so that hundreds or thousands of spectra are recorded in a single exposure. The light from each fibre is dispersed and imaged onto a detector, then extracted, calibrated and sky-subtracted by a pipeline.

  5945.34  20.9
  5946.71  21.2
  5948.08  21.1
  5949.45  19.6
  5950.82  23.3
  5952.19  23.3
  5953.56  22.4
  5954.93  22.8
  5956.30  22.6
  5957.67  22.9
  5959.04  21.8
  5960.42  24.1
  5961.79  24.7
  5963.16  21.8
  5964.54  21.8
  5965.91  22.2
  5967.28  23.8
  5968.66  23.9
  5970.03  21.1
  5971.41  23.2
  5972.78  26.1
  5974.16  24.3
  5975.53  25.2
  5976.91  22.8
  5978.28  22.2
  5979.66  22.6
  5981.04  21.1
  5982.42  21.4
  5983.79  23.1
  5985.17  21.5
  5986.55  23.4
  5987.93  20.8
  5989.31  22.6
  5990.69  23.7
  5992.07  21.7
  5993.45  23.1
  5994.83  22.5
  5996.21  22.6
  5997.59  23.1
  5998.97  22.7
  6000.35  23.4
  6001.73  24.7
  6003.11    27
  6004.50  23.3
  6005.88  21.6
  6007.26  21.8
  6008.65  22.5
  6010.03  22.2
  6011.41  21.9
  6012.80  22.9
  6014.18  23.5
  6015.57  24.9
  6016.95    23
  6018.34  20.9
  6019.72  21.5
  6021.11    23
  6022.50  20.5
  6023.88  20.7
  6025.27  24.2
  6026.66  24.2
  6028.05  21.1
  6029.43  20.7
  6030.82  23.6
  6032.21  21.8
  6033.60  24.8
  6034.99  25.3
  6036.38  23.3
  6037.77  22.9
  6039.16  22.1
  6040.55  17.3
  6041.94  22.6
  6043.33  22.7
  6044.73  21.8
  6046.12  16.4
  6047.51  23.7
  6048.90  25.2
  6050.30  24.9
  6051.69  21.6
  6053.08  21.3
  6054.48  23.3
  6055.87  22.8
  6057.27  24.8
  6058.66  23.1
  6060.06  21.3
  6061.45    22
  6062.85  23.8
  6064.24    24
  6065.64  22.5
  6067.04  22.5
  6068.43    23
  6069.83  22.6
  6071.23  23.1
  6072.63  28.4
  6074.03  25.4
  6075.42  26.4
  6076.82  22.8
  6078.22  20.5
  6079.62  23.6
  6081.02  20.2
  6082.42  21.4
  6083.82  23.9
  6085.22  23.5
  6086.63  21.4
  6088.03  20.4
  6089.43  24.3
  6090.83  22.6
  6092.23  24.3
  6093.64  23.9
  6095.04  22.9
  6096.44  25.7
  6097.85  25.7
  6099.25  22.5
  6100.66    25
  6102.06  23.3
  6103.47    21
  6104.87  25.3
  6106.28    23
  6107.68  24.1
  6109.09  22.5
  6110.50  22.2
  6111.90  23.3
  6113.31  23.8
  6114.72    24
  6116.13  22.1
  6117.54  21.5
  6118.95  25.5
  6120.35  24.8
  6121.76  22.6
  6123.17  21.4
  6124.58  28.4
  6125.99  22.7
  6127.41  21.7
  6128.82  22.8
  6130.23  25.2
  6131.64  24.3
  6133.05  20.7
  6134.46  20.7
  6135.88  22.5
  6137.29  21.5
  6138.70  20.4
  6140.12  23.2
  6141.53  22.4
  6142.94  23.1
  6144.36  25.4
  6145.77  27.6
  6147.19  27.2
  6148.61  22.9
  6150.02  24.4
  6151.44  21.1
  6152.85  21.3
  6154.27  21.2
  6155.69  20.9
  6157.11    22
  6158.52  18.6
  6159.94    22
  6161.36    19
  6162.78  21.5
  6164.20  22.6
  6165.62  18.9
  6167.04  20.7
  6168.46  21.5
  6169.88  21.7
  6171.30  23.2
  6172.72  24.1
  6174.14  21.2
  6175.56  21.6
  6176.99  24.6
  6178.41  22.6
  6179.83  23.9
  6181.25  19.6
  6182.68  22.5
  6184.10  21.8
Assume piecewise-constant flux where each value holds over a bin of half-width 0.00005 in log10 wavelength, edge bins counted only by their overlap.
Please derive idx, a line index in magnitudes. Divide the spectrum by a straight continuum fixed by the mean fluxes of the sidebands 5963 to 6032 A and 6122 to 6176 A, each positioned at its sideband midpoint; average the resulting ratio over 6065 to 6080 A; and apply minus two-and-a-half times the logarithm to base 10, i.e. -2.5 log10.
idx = -0.05 mag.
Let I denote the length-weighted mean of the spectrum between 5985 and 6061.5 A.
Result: 22.6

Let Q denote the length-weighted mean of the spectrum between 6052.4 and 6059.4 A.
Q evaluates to 23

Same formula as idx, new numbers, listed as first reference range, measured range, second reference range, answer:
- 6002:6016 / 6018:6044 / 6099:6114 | 0.04 mag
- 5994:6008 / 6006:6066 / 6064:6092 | 0.03 mag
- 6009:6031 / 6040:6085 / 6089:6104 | 0.02 mag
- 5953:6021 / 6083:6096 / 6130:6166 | -0.03 mag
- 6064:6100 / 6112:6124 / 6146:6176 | -0.03 mag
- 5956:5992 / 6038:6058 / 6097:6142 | 0.04 mag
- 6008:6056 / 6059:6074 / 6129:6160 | -0.04 mag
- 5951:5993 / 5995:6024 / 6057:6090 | 0.01 mag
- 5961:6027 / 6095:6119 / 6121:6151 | -0.01 mag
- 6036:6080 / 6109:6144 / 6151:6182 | -0.05 mag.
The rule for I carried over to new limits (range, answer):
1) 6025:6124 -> 23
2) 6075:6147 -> 23.2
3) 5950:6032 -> 22.8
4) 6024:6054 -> 22.4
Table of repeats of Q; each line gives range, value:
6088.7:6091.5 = 23.5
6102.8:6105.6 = 23.2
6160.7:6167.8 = 20.6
